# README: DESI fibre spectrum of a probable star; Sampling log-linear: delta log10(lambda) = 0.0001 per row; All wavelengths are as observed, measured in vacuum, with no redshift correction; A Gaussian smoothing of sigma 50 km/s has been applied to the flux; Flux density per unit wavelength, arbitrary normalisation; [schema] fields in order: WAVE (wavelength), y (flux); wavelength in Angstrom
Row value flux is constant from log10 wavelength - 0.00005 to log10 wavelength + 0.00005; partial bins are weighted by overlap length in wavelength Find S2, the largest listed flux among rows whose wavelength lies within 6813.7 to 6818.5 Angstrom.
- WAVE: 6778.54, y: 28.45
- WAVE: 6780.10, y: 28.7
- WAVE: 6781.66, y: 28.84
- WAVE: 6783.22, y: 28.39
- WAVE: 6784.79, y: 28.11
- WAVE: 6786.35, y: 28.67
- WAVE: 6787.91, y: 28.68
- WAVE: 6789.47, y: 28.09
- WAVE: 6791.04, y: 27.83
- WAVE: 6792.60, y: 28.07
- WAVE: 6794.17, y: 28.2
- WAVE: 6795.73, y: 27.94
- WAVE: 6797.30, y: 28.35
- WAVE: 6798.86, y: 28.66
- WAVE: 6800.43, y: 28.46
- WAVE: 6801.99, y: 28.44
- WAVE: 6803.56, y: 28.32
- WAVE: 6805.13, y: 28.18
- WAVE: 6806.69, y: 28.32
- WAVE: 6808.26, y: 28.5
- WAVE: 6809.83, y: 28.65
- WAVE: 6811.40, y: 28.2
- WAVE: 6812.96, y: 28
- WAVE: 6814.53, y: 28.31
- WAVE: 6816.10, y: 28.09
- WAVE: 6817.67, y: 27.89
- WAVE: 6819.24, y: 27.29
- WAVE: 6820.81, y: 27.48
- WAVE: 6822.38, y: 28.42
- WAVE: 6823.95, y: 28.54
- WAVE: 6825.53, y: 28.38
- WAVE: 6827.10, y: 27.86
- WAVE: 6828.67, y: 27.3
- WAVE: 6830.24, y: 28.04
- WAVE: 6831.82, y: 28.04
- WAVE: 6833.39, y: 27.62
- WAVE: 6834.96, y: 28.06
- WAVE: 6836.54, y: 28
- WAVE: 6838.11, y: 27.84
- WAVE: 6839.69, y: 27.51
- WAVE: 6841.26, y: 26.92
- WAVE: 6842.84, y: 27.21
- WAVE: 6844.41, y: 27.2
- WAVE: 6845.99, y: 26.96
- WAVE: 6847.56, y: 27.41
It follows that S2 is 28.31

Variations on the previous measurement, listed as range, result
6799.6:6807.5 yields 28.46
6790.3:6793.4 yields 28.07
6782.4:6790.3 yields 28.68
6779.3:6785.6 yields 28.84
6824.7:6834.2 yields 28.38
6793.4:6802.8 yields 28.66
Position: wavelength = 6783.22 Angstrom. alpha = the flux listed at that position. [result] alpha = 28.39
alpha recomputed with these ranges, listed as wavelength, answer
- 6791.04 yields 27.83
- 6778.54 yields 28.45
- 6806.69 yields 28.32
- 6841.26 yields 26.92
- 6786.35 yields 28.67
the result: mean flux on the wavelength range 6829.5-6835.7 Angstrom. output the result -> 27.9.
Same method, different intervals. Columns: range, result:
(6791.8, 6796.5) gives 28.1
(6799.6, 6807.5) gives 28.3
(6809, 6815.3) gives 28.3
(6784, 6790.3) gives 28.4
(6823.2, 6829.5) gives 28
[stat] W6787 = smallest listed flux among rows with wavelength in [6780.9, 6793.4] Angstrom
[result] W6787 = 27.83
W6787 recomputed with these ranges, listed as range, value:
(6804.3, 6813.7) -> 28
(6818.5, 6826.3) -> 27.29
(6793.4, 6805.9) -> 27.94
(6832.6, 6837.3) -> 27.62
